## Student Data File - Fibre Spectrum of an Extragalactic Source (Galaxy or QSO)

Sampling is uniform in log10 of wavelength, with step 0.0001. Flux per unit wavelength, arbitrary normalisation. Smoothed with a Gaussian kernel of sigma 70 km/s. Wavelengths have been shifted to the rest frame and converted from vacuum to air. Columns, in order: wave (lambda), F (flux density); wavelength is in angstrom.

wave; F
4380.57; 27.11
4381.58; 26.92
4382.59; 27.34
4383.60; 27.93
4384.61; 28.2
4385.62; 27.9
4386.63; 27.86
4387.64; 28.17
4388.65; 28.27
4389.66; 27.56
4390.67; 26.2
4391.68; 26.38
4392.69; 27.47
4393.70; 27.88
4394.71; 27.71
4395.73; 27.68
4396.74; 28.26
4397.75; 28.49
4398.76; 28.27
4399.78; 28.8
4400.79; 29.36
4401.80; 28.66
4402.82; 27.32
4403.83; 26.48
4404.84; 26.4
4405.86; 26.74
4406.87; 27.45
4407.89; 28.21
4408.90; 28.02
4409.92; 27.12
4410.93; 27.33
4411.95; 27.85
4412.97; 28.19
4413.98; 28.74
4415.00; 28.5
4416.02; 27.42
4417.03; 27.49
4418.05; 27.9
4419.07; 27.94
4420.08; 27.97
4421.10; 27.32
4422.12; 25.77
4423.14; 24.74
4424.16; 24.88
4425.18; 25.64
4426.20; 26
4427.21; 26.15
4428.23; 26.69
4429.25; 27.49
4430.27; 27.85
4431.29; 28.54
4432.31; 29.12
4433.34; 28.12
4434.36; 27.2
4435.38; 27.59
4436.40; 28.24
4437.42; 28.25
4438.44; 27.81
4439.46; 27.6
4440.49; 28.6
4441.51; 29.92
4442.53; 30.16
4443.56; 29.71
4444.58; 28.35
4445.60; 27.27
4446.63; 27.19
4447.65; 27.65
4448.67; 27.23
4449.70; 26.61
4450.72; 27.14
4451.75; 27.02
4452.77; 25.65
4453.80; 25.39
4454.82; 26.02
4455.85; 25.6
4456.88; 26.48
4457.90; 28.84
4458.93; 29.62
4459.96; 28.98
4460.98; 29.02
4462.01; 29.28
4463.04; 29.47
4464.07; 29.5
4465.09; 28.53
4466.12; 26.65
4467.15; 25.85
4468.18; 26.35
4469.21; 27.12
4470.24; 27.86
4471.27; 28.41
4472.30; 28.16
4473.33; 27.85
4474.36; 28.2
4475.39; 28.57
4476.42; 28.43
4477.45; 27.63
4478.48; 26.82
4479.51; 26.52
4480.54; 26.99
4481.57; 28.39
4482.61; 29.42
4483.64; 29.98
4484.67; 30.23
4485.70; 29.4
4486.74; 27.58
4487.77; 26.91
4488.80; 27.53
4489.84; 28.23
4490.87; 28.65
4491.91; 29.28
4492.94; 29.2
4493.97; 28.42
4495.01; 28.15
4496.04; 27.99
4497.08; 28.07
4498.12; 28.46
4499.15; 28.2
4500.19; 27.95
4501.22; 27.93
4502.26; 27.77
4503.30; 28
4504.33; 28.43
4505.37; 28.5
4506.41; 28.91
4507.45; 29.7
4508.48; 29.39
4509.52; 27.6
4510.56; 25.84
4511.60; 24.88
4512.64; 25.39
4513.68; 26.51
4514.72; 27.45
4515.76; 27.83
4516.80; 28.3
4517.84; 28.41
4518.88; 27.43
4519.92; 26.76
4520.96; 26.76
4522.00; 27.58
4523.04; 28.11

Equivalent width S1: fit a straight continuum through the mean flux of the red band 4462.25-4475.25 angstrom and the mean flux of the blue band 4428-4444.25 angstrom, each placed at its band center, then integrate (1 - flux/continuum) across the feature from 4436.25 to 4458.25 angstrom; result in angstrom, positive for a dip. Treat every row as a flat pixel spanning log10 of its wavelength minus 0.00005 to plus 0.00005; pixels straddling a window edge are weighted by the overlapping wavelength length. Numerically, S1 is 0.48 angstrom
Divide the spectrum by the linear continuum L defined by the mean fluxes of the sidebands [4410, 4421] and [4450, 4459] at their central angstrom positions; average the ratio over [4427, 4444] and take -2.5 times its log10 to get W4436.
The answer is -0.04 mag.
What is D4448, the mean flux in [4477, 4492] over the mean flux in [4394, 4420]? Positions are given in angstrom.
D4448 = 1.0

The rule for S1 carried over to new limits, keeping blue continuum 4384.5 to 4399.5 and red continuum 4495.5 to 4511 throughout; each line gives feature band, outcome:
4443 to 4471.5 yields 0.4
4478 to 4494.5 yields -0.1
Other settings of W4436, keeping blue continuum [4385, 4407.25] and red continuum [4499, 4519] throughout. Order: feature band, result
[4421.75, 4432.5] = 0.05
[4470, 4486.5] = -0.02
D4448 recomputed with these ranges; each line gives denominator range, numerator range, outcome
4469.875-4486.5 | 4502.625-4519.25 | 0.98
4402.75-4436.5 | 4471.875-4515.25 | 1.03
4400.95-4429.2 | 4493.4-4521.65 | 1.02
